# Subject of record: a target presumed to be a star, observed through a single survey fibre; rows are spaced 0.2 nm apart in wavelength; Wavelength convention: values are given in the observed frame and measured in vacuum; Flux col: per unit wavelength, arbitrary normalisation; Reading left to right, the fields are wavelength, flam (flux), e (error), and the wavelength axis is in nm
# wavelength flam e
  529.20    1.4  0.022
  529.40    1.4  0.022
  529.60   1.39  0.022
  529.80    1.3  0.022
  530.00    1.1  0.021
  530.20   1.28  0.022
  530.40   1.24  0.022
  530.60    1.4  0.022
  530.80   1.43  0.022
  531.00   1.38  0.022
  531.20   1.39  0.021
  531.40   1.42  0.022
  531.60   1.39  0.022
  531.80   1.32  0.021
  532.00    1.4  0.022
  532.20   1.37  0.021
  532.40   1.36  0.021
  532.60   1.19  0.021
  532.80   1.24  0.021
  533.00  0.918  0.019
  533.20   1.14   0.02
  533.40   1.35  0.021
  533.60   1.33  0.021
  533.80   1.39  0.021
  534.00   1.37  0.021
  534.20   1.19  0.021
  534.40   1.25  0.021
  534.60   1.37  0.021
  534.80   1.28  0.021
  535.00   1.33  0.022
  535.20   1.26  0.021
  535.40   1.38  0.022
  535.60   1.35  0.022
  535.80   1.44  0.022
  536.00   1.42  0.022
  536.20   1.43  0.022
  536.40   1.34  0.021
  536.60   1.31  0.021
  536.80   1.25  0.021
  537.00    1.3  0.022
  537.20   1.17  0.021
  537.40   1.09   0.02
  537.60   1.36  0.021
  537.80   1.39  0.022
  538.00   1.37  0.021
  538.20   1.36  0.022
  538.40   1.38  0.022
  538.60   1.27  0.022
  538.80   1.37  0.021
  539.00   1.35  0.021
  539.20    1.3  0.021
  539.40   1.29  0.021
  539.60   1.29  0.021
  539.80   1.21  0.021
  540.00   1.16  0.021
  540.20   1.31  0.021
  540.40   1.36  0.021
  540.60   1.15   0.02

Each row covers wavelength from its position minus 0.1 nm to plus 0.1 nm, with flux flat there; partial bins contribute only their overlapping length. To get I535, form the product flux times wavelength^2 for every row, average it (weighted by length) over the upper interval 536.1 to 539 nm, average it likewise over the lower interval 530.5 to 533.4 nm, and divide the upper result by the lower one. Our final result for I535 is 1.02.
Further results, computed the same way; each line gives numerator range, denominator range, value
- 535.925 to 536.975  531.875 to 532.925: 1.05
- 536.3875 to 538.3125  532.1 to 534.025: 1.04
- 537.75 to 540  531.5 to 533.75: 1.06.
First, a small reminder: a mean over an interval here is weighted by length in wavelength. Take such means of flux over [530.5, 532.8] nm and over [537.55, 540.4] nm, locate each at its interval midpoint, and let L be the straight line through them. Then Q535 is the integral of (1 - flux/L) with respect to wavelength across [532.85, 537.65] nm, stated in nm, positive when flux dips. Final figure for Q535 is 0.17 nm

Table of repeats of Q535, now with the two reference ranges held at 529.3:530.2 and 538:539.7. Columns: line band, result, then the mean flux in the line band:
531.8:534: 0.05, 1.28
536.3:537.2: 0.02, 1.29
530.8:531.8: -0.07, 1.39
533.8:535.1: 0.01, 1.31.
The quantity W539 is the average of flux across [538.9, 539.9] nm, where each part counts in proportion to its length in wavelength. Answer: 1.29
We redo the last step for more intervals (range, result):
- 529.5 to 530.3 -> 1.27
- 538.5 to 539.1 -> 1.33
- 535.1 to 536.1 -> 1.37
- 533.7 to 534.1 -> 1.38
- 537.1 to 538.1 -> 1.28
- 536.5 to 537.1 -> 1.29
